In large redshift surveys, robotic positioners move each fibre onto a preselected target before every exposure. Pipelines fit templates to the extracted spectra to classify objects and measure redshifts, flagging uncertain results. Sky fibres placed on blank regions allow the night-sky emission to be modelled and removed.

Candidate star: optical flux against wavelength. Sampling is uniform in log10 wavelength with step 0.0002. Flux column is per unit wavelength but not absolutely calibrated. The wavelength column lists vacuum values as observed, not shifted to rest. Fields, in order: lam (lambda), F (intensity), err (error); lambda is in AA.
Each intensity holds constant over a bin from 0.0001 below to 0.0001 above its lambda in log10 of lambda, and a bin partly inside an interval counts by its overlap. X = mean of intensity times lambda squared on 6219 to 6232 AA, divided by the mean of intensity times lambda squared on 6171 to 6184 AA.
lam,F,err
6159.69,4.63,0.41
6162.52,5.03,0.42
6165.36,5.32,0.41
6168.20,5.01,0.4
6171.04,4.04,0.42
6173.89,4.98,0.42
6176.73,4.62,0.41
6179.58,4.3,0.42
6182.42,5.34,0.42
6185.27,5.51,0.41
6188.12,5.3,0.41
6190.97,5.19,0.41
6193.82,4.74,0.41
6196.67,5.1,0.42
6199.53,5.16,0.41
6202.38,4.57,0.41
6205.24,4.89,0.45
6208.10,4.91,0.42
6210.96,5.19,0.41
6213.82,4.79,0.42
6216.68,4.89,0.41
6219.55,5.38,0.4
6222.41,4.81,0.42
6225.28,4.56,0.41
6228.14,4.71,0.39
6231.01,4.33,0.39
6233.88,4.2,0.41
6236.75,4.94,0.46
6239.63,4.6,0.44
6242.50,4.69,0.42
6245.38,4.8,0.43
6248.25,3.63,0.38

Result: 1.02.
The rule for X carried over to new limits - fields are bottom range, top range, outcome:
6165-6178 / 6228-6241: 0.97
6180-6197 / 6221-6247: 0.91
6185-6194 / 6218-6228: 0.95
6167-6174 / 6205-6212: 1.10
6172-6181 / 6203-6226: 1.08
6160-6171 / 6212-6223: 1.03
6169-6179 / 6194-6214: 1.10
